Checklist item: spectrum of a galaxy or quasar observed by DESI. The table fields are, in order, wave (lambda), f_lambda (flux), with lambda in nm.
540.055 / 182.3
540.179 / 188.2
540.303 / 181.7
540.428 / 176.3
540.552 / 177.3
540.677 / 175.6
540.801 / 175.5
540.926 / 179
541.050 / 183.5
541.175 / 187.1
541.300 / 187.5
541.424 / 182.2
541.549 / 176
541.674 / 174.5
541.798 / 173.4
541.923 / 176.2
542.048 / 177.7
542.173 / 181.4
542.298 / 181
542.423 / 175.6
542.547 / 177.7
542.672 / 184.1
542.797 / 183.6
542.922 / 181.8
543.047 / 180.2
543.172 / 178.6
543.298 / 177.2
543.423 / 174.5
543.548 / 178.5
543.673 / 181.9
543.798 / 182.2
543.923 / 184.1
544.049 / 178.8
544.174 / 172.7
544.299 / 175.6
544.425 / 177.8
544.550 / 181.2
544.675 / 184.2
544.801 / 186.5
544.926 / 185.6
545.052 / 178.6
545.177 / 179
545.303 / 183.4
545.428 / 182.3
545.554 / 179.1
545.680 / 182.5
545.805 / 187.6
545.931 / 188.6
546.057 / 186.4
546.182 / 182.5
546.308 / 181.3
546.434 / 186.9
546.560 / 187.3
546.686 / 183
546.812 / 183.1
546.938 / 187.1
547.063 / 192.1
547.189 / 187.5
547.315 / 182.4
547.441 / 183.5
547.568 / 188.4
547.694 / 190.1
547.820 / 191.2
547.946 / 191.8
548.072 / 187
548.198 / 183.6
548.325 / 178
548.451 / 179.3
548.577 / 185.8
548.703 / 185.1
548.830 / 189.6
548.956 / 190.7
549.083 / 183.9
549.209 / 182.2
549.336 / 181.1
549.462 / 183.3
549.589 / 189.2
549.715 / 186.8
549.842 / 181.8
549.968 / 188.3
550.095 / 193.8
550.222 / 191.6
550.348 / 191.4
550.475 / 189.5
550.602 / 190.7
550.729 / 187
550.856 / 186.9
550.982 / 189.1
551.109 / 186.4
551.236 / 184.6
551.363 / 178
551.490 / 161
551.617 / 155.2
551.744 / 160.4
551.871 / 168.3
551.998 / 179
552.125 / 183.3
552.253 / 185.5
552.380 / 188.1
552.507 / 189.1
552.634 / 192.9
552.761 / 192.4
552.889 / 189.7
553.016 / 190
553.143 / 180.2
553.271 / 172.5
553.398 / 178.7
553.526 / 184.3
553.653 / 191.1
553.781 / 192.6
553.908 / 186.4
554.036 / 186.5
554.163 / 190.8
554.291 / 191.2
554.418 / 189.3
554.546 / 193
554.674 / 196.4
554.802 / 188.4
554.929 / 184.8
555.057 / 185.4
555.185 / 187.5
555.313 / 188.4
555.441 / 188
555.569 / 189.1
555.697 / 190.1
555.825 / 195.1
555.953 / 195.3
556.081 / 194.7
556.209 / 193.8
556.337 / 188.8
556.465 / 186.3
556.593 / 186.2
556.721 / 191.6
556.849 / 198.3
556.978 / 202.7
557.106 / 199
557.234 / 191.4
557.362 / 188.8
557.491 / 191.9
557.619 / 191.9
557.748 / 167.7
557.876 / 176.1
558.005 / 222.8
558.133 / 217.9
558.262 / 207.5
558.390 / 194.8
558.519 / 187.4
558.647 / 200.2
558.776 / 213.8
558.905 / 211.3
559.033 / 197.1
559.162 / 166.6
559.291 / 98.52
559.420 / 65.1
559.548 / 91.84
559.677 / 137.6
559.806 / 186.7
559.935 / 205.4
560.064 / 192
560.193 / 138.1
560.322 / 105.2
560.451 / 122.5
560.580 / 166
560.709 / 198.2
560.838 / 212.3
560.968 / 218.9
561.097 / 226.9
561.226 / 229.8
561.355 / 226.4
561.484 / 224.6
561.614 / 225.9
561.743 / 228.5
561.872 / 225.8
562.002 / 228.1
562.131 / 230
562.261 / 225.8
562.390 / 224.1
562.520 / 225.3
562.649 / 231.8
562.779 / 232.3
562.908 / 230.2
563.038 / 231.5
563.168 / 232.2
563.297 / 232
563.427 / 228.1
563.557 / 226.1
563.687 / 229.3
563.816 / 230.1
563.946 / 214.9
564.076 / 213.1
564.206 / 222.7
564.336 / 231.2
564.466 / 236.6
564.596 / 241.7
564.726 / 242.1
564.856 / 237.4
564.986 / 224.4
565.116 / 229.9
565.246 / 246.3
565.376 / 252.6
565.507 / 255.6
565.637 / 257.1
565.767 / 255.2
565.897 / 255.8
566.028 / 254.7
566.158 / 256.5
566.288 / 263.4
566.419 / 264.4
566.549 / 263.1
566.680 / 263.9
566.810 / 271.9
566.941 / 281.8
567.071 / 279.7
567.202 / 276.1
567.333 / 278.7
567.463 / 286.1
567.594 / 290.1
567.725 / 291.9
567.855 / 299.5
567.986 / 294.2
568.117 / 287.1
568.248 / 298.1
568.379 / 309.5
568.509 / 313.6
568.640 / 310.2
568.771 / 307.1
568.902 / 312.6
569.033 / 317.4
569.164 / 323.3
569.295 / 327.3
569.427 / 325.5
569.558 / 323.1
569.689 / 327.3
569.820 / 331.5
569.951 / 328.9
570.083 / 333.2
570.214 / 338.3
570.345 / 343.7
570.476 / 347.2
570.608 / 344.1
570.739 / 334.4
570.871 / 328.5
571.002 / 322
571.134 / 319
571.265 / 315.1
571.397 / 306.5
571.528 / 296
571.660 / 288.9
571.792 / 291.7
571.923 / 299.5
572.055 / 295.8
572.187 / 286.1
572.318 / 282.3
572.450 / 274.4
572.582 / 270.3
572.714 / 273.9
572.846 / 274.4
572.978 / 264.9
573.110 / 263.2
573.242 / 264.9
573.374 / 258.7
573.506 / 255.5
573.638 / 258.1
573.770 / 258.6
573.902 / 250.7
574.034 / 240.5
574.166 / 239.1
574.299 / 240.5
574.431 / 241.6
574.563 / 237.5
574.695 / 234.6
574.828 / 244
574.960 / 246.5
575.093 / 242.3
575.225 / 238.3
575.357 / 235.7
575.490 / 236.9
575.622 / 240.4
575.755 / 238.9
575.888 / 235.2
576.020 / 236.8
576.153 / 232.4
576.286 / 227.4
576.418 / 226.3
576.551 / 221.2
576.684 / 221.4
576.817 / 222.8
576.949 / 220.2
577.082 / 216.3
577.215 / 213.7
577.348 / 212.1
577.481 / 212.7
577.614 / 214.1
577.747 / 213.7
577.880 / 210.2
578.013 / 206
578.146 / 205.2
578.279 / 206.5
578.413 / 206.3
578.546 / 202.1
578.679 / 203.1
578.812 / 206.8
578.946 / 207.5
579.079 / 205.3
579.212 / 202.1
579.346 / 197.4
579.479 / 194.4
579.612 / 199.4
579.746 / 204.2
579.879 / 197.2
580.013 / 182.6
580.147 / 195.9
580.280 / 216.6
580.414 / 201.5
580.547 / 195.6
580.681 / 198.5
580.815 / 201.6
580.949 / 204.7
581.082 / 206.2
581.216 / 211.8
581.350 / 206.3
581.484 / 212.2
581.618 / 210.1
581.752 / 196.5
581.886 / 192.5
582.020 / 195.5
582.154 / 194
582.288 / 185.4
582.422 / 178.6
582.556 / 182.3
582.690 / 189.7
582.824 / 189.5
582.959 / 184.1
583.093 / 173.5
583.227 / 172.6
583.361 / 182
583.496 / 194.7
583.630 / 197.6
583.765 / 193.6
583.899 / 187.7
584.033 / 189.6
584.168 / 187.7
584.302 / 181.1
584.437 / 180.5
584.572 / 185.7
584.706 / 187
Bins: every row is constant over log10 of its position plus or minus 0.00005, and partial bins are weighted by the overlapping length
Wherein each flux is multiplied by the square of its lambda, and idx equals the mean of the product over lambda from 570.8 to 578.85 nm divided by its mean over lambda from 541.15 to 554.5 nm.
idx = 1.5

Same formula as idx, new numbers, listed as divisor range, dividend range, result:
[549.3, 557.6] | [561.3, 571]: 1.51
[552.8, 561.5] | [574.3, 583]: 1.23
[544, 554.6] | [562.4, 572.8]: 1.61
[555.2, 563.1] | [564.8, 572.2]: 1.57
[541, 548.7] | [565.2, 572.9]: 1.77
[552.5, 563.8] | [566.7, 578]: 1.48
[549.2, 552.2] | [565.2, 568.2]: 1.58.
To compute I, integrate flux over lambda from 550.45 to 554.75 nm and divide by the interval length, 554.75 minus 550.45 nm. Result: 184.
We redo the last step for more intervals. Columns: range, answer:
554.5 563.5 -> 195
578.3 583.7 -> 197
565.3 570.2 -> 291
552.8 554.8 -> 188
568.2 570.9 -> 325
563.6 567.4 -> 249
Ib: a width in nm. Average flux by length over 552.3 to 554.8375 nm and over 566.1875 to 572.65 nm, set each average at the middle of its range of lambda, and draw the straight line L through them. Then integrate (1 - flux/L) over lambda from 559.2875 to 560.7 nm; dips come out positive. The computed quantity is 0.56 nm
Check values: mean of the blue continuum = 188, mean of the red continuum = 303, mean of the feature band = 141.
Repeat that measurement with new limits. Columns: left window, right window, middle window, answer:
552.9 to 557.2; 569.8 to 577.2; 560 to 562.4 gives 0.159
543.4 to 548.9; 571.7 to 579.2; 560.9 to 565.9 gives -0.371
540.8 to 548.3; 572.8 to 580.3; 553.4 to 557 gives 0.119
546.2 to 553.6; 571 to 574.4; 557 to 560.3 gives 0.630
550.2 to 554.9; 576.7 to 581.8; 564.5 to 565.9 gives -0.359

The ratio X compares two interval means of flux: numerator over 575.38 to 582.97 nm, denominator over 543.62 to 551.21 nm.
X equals 1.1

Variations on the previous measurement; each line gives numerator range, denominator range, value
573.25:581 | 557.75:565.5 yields 1.07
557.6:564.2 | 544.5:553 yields 1.08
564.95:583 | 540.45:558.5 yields 1.36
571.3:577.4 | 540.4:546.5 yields 1.39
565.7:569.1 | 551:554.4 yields 1.56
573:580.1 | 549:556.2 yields 1.21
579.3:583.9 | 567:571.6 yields 0.62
